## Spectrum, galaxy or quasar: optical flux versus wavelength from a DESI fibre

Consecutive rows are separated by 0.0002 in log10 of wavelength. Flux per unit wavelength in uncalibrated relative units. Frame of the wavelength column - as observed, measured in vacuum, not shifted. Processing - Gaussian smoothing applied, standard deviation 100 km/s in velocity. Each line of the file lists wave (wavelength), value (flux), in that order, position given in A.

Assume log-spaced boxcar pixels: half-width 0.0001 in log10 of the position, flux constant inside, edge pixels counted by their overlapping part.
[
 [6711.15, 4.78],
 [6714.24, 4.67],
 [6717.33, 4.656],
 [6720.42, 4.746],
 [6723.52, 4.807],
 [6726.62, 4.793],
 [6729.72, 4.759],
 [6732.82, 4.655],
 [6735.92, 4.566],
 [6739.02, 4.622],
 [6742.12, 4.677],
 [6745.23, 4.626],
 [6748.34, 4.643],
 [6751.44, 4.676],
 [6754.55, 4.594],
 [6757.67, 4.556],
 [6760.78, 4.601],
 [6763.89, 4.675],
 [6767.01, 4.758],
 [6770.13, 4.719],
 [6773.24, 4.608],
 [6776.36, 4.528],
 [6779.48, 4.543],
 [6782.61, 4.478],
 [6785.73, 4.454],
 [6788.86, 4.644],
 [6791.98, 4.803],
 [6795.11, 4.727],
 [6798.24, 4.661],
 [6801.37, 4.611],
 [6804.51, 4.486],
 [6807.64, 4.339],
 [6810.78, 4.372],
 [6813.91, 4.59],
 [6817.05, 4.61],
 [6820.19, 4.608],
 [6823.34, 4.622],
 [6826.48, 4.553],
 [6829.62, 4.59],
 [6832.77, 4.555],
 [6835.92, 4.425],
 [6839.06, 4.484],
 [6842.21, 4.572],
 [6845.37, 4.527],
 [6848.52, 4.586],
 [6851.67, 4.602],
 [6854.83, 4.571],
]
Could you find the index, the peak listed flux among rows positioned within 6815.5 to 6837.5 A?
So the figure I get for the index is 4.622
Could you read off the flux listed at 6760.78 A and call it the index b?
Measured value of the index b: 4.601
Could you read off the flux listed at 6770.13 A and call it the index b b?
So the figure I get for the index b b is 4.719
